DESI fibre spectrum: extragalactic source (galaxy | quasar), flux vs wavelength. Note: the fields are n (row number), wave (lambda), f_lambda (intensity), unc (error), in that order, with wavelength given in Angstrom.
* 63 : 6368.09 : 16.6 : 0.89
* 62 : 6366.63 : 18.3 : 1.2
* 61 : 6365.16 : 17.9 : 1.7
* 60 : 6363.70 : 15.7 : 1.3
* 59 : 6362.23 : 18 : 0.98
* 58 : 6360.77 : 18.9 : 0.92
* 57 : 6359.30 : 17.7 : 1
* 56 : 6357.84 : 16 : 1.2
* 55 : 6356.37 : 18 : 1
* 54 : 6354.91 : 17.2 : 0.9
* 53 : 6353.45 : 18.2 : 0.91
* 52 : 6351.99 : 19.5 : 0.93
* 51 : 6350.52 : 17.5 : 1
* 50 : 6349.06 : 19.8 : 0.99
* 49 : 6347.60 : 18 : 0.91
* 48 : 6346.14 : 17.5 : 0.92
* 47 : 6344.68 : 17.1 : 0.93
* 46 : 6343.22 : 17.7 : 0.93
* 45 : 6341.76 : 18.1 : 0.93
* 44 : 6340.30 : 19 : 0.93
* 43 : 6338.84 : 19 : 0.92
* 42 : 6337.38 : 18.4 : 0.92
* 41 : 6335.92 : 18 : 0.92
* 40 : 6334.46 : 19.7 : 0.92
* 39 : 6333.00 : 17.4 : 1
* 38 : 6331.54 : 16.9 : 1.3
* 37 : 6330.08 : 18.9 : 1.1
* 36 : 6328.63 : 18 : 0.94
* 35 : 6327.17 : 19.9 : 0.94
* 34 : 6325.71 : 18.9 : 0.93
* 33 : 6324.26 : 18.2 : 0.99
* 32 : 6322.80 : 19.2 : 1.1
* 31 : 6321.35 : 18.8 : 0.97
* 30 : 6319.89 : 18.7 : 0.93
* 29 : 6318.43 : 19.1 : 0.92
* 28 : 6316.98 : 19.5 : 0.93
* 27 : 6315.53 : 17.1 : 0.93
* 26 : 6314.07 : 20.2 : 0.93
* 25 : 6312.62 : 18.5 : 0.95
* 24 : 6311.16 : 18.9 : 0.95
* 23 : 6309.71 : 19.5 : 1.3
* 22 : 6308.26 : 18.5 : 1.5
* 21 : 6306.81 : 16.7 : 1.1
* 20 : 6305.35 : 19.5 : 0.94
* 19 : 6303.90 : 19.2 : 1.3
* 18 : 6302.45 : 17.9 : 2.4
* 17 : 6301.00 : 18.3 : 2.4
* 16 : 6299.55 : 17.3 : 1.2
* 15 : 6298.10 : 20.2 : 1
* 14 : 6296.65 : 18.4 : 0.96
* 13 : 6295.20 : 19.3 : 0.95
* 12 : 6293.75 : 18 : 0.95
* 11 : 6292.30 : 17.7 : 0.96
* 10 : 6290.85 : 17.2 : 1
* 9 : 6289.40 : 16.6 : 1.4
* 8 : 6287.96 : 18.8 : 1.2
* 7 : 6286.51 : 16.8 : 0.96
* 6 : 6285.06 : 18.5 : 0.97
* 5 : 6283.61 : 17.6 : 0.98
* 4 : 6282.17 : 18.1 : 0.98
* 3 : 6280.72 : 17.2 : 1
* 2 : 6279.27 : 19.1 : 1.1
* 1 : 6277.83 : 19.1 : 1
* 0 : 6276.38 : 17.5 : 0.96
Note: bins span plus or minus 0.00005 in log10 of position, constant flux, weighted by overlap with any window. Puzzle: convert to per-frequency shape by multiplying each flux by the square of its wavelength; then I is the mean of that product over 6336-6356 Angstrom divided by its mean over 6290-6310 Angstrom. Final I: 1.0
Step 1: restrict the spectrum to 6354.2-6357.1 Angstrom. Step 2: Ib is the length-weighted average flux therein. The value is 17.6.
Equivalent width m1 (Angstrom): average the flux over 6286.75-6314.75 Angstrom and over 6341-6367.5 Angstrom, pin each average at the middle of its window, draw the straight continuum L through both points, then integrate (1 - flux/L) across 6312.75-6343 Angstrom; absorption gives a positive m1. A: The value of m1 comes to -0.83 Angstrom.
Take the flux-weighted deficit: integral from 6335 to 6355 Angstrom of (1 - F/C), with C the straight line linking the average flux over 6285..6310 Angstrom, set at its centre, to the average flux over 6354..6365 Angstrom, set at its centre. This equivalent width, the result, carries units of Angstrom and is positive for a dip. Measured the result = -0.8 Angstrom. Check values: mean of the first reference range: 18.2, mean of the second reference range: 17.4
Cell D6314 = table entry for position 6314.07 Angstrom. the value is 20.2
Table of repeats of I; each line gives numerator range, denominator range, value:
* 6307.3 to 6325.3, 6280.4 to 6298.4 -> 1.06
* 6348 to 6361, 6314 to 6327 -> 0.97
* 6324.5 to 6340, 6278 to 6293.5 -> 1.05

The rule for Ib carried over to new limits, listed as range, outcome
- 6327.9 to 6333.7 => 17.8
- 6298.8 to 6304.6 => 18.2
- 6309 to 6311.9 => 19.2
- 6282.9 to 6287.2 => 17.6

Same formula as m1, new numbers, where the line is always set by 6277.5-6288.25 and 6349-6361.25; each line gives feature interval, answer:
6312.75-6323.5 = -0.5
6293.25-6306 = -0.4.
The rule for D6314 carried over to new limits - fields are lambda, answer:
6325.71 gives 18.9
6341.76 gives 18.1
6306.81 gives 16.7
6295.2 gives 19.3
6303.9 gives 19.2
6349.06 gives 19.8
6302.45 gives 17.9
